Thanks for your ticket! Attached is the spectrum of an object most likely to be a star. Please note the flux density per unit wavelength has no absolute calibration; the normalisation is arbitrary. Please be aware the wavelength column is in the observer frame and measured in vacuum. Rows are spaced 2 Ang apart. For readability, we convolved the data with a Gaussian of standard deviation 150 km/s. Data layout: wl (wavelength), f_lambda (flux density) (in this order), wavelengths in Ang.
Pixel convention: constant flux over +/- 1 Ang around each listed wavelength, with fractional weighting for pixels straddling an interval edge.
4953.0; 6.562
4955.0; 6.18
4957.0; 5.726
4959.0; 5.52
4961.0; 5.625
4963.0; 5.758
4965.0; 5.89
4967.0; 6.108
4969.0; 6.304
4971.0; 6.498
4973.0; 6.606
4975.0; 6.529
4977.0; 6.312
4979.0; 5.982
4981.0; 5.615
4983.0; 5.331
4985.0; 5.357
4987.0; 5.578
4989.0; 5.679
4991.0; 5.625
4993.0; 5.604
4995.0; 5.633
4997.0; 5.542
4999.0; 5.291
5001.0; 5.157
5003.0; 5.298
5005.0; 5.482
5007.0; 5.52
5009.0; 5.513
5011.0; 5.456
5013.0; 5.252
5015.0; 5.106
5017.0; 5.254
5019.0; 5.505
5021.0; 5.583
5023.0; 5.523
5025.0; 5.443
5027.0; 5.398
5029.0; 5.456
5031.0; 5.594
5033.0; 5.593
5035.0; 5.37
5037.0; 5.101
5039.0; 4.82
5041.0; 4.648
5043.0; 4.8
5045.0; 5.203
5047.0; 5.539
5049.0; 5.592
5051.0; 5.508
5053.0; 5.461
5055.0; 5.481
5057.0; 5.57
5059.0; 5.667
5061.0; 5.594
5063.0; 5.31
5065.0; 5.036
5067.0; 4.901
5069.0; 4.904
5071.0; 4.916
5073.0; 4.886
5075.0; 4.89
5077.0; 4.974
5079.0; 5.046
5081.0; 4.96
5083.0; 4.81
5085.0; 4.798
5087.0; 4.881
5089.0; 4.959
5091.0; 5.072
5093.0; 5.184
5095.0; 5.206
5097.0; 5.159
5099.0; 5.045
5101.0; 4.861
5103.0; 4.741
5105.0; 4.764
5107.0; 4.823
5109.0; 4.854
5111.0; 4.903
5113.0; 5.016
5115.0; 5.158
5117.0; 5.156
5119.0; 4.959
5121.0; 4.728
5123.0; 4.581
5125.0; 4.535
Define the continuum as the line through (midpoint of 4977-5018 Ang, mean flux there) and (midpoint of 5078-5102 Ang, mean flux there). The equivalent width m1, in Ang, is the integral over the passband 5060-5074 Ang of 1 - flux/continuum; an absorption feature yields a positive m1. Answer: 0.1 Ang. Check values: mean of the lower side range 5.48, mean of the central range 5.08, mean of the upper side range 5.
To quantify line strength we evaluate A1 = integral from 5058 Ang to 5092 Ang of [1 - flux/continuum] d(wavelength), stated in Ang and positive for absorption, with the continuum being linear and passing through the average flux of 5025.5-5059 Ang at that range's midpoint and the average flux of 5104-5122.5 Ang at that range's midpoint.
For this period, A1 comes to 0.7 Ang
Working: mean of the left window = 5.33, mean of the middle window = 5.04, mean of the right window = 4.92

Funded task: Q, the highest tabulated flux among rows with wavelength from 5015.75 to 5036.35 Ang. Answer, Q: 5.594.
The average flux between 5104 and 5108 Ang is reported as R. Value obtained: 4.79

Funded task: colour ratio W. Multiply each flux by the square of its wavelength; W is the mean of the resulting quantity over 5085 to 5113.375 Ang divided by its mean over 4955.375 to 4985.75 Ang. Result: 0.88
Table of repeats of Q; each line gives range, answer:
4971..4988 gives 6.606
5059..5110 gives 5.667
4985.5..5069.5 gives 5.679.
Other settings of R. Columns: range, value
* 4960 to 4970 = 5.94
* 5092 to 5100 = 5.15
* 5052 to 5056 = 5.47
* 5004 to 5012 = 5.49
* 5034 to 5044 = 4.95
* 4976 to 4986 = 5.72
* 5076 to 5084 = 4.95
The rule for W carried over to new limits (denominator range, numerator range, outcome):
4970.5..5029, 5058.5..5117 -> 0.93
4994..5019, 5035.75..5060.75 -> 1.00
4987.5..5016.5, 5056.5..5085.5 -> 0.96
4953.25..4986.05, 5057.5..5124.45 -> 0.88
